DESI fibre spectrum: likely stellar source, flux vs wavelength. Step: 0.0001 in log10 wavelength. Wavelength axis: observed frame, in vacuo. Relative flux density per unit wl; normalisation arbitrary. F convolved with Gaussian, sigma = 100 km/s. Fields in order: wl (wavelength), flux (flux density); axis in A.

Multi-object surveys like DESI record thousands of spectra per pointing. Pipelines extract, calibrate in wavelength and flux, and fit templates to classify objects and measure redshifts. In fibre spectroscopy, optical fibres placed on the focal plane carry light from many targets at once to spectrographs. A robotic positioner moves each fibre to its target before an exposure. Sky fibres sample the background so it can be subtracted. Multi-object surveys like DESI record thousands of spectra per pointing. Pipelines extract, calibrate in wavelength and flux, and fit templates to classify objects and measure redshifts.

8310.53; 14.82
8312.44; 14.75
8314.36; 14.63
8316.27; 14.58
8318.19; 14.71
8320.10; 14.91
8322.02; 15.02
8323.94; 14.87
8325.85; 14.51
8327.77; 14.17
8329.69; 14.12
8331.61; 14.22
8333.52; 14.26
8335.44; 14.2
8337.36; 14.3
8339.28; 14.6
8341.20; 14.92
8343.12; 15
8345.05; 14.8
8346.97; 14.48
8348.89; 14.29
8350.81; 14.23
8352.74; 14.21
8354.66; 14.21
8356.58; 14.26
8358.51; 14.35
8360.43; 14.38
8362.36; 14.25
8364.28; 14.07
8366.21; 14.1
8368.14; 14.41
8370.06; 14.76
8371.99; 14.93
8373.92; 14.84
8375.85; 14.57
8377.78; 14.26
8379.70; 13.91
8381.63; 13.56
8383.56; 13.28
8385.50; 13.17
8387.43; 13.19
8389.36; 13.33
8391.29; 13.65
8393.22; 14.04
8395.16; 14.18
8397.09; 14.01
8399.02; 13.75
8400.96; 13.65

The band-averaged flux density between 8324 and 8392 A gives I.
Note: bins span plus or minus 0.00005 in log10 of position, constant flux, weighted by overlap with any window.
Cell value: 14.2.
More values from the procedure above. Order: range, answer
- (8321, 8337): 14.4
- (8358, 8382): 14.4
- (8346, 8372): 14.3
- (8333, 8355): 14.5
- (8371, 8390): 13.9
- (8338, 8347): 14.8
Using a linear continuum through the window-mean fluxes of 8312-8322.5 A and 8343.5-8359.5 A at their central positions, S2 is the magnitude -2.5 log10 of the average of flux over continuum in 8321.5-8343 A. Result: 0.01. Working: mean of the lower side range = 14.7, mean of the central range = 14.5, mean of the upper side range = 14.4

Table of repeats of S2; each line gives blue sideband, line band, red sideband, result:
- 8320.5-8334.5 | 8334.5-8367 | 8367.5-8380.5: 0.01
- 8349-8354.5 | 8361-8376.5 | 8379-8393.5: -0.05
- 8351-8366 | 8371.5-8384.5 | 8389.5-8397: -0.01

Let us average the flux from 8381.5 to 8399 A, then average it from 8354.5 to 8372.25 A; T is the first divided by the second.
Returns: 0.95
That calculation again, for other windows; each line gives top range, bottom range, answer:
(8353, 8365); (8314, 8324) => 0.96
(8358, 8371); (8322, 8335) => 1.00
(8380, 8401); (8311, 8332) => 0.93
